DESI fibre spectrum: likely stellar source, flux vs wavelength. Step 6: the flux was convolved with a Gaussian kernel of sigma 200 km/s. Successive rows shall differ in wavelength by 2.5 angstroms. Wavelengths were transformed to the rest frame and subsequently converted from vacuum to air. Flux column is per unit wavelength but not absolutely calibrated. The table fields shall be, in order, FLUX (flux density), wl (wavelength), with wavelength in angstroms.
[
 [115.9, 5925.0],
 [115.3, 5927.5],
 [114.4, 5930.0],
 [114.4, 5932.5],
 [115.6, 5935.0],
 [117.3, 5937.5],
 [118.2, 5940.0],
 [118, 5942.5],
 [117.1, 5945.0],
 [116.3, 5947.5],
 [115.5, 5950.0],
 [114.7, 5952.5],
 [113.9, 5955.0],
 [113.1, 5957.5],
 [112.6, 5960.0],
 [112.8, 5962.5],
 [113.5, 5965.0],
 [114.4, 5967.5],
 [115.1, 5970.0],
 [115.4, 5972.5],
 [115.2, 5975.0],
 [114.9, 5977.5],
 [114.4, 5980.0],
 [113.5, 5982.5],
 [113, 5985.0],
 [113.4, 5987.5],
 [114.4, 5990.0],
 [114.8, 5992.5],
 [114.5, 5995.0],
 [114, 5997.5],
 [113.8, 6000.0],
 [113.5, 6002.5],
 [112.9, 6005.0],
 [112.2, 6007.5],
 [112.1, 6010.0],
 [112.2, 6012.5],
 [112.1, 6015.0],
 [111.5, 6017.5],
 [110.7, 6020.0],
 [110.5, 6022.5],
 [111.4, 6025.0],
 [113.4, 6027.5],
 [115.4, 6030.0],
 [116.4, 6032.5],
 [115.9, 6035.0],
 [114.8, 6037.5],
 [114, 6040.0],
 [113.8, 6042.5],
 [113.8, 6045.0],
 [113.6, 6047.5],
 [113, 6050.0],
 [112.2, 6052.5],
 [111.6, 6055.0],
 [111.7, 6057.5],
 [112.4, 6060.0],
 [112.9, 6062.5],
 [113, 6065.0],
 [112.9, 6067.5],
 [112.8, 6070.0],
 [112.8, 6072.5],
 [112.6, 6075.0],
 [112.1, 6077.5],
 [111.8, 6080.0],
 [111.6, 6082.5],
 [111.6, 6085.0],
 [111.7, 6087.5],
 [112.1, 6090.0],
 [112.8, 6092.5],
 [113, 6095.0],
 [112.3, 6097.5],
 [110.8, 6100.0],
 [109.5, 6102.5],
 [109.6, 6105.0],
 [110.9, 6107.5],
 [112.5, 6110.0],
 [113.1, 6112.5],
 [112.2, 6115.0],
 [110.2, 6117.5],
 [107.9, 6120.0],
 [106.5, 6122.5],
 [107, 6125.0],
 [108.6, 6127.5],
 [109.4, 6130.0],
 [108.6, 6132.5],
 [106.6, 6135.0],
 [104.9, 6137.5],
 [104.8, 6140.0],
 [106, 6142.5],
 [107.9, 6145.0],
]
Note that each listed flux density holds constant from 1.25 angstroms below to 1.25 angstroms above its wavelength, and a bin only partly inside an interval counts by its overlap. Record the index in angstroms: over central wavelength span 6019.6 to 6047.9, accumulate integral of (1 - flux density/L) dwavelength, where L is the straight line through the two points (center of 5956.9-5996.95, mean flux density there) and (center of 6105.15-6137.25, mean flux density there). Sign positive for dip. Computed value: -0.4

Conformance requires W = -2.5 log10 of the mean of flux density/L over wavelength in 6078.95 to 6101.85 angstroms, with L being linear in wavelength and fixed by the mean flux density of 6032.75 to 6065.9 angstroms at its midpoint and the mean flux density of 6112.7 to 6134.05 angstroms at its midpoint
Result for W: -0.01 mag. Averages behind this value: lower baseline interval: 113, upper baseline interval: 109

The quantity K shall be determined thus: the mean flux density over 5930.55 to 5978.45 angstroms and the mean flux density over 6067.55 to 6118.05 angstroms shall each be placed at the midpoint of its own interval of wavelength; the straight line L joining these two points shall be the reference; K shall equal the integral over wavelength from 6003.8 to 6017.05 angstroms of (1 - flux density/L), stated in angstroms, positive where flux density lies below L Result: 0.2 angstroms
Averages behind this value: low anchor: 115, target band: 112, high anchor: 112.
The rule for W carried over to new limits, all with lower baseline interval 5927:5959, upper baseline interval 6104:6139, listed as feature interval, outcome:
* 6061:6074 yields -0.017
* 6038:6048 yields -0.018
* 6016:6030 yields 0.008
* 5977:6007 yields 0.000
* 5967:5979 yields -0.004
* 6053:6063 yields -0.006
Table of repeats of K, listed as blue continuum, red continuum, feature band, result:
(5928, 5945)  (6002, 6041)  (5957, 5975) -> 0.2 angstroms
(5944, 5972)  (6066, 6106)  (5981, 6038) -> 0.1 angstroms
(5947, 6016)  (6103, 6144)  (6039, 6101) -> -1.1 angstroms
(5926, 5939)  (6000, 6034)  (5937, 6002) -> -0.3 angstroms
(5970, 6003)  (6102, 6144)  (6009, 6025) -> 0.2 angstroms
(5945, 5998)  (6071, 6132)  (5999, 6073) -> -0.2 angstroms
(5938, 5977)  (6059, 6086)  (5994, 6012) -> 0.1 angstroms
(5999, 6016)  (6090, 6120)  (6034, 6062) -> -0.3 angstroms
